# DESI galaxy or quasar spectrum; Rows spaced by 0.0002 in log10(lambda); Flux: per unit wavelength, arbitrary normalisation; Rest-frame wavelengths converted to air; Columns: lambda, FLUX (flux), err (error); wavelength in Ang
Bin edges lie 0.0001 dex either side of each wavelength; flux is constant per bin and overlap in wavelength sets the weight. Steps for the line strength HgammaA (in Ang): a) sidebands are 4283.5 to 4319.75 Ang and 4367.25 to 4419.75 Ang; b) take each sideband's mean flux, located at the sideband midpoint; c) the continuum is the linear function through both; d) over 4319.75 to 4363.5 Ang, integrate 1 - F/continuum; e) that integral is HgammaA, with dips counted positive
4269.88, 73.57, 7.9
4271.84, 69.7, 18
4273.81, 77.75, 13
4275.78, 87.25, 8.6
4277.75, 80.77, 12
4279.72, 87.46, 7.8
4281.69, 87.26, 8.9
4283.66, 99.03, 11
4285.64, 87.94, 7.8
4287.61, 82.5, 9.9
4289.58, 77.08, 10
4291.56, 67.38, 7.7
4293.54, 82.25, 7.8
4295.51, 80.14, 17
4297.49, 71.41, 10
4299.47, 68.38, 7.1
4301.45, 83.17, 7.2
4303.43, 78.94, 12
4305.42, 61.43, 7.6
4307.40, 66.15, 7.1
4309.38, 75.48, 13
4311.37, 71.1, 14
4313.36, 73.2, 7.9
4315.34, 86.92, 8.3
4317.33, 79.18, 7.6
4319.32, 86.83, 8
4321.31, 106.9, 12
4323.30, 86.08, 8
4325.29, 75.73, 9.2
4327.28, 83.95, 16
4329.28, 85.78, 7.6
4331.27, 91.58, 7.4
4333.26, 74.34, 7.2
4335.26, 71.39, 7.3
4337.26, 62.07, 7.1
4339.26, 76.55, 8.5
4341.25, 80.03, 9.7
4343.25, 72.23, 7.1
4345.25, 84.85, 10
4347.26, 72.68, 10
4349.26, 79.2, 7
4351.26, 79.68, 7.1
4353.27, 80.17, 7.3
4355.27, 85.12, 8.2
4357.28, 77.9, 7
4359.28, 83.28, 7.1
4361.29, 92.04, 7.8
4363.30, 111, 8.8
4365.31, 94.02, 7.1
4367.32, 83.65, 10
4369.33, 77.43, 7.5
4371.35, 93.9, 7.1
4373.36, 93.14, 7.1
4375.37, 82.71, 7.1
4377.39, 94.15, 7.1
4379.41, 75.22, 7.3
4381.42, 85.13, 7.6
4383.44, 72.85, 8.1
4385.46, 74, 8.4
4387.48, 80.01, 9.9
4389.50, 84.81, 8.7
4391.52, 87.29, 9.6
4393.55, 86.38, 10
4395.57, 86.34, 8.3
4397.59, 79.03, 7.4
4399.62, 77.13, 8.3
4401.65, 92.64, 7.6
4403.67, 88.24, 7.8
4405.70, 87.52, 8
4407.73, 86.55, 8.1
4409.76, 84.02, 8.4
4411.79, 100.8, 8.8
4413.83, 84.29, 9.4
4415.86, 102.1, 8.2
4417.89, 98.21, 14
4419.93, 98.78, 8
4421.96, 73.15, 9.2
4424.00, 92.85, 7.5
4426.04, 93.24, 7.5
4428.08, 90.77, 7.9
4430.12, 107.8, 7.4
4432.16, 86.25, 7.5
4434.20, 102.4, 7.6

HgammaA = -0.4 Ang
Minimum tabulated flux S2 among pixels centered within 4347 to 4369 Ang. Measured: 72.68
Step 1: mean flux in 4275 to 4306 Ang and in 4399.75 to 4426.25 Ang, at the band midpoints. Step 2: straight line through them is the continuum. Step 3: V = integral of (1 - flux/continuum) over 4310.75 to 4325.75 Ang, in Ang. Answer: -0.2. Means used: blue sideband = 80.3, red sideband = 90.4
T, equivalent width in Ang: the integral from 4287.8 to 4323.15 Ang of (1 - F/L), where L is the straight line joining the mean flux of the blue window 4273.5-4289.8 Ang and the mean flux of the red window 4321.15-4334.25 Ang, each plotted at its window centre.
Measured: 3.20 Ang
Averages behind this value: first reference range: 85.9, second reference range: 85.1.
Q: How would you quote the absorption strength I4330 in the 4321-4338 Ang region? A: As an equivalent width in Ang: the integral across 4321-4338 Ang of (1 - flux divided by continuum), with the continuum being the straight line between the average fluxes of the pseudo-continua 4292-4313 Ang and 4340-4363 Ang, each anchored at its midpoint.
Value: -0.7 Ang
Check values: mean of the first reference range 73.6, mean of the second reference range 81.6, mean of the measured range 81.3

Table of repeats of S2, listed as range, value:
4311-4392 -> 62.07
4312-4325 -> 73.2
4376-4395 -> 72.85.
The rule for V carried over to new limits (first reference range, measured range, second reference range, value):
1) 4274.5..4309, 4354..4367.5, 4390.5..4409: -1.0 Ang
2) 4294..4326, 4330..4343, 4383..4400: 0.5 Ang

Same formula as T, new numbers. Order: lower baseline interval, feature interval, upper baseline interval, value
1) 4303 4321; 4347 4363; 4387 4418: -0.2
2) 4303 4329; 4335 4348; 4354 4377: 1.5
